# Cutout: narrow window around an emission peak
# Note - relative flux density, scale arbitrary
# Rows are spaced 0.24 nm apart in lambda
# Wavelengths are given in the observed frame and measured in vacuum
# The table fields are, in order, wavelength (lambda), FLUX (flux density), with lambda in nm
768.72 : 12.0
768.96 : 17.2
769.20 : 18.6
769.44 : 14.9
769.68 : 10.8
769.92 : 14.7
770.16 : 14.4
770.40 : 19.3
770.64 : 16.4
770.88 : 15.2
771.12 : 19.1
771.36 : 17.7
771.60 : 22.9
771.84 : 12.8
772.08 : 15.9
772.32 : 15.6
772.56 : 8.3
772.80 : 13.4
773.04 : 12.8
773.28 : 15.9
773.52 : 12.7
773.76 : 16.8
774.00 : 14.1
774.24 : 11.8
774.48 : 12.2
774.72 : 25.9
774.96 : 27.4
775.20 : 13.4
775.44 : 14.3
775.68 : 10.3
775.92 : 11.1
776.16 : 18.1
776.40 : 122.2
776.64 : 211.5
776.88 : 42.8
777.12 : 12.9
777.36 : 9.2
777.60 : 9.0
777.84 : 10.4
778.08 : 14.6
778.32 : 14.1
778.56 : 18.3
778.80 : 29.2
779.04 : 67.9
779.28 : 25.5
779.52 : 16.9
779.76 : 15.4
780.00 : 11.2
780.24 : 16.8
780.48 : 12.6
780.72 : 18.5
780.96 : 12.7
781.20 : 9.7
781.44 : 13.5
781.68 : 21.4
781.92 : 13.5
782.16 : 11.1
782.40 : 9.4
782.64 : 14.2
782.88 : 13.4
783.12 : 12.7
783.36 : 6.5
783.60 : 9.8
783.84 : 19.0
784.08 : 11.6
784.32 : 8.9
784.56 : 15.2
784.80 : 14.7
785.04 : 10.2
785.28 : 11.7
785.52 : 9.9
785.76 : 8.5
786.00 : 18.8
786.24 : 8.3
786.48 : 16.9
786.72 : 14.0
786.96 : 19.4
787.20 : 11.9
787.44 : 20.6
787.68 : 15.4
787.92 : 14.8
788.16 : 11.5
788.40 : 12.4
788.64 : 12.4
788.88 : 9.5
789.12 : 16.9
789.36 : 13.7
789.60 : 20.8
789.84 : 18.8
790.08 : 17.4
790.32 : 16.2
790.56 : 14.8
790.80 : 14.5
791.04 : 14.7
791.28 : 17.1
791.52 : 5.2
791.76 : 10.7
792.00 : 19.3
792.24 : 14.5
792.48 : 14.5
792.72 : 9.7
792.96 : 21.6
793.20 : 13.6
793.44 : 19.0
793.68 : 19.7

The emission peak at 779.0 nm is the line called [N II] 6583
